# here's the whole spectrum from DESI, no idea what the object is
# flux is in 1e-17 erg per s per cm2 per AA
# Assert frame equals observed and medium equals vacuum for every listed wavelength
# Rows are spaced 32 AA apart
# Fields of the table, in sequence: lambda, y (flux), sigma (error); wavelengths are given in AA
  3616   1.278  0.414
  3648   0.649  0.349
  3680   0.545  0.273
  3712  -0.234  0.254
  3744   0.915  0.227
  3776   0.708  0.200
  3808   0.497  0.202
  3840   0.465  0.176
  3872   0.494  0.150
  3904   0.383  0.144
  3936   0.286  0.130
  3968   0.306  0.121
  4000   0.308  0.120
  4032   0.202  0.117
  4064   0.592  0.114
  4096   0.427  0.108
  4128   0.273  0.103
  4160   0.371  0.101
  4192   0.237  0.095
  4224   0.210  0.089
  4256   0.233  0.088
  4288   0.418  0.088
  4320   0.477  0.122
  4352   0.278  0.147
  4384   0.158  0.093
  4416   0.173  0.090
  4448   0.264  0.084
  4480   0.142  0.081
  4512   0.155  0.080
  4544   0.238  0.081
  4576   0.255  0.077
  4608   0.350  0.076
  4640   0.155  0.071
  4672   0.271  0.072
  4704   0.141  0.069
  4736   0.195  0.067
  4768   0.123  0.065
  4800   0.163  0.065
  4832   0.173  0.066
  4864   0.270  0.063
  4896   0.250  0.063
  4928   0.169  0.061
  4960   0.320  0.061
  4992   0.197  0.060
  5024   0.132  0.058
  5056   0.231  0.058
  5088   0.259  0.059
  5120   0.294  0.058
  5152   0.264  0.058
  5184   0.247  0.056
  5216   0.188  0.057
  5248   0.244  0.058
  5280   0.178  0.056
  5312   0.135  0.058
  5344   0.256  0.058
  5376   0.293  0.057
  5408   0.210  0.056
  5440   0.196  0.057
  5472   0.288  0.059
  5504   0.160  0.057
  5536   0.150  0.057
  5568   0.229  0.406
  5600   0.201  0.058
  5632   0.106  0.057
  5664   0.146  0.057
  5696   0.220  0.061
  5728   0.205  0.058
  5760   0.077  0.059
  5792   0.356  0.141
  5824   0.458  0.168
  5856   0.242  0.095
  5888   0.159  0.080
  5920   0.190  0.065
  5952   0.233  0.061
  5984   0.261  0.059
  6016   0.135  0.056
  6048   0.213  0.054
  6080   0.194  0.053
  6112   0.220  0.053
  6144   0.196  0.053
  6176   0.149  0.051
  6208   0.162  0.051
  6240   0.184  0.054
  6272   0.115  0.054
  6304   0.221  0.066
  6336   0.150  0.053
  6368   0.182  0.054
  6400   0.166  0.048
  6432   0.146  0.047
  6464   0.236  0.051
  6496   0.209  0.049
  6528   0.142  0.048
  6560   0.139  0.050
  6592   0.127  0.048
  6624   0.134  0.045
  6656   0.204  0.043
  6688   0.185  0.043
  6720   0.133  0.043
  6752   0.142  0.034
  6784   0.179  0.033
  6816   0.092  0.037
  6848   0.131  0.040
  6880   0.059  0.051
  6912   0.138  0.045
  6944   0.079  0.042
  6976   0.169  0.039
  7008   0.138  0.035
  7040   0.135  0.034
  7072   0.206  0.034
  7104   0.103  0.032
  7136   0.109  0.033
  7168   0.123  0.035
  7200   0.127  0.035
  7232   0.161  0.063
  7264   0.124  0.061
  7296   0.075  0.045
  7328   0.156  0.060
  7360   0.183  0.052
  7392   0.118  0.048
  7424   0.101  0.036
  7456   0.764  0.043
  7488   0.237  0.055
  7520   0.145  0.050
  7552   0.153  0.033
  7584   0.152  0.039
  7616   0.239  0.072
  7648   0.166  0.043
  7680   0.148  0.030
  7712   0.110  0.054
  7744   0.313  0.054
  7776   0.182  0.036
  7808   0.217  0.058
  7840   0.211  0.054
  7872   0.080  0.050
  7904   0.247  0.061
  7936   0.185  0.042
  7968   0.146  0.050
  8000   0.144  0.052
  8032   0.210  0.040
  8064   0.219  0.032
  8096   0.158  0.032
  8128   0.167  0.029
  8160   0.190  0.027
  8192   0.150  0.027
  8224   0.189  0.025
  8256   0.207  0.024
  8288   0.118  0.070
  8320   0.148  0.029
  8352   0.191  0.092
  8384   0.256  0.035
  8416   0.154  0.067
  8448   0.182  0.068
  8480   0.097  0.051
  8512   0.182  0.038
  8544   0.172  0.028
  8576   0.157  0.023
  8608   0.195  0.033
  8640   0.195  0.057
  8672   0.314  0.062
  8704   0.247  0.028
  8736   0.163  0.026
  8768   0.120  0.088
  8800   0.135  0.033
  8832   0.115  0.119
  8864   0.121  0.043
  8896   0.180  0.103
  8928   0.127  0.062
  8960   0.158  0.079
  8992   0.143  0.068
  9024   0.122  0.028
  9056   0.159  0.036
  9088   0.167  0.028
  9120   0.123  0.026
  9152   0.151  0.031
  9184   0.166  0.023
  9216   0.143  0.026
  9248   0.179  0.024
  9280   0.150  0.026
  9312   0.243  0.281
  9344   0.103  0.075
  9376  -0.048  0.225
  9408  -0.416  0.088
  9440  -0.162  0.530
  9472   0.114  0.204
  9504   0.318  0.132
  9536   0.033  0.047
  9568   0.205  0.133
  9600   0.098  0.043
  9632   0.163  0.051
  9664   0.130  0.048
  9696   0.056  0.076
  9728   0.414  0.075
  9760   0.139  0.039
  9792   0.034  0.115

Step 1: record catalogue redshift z 1.00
